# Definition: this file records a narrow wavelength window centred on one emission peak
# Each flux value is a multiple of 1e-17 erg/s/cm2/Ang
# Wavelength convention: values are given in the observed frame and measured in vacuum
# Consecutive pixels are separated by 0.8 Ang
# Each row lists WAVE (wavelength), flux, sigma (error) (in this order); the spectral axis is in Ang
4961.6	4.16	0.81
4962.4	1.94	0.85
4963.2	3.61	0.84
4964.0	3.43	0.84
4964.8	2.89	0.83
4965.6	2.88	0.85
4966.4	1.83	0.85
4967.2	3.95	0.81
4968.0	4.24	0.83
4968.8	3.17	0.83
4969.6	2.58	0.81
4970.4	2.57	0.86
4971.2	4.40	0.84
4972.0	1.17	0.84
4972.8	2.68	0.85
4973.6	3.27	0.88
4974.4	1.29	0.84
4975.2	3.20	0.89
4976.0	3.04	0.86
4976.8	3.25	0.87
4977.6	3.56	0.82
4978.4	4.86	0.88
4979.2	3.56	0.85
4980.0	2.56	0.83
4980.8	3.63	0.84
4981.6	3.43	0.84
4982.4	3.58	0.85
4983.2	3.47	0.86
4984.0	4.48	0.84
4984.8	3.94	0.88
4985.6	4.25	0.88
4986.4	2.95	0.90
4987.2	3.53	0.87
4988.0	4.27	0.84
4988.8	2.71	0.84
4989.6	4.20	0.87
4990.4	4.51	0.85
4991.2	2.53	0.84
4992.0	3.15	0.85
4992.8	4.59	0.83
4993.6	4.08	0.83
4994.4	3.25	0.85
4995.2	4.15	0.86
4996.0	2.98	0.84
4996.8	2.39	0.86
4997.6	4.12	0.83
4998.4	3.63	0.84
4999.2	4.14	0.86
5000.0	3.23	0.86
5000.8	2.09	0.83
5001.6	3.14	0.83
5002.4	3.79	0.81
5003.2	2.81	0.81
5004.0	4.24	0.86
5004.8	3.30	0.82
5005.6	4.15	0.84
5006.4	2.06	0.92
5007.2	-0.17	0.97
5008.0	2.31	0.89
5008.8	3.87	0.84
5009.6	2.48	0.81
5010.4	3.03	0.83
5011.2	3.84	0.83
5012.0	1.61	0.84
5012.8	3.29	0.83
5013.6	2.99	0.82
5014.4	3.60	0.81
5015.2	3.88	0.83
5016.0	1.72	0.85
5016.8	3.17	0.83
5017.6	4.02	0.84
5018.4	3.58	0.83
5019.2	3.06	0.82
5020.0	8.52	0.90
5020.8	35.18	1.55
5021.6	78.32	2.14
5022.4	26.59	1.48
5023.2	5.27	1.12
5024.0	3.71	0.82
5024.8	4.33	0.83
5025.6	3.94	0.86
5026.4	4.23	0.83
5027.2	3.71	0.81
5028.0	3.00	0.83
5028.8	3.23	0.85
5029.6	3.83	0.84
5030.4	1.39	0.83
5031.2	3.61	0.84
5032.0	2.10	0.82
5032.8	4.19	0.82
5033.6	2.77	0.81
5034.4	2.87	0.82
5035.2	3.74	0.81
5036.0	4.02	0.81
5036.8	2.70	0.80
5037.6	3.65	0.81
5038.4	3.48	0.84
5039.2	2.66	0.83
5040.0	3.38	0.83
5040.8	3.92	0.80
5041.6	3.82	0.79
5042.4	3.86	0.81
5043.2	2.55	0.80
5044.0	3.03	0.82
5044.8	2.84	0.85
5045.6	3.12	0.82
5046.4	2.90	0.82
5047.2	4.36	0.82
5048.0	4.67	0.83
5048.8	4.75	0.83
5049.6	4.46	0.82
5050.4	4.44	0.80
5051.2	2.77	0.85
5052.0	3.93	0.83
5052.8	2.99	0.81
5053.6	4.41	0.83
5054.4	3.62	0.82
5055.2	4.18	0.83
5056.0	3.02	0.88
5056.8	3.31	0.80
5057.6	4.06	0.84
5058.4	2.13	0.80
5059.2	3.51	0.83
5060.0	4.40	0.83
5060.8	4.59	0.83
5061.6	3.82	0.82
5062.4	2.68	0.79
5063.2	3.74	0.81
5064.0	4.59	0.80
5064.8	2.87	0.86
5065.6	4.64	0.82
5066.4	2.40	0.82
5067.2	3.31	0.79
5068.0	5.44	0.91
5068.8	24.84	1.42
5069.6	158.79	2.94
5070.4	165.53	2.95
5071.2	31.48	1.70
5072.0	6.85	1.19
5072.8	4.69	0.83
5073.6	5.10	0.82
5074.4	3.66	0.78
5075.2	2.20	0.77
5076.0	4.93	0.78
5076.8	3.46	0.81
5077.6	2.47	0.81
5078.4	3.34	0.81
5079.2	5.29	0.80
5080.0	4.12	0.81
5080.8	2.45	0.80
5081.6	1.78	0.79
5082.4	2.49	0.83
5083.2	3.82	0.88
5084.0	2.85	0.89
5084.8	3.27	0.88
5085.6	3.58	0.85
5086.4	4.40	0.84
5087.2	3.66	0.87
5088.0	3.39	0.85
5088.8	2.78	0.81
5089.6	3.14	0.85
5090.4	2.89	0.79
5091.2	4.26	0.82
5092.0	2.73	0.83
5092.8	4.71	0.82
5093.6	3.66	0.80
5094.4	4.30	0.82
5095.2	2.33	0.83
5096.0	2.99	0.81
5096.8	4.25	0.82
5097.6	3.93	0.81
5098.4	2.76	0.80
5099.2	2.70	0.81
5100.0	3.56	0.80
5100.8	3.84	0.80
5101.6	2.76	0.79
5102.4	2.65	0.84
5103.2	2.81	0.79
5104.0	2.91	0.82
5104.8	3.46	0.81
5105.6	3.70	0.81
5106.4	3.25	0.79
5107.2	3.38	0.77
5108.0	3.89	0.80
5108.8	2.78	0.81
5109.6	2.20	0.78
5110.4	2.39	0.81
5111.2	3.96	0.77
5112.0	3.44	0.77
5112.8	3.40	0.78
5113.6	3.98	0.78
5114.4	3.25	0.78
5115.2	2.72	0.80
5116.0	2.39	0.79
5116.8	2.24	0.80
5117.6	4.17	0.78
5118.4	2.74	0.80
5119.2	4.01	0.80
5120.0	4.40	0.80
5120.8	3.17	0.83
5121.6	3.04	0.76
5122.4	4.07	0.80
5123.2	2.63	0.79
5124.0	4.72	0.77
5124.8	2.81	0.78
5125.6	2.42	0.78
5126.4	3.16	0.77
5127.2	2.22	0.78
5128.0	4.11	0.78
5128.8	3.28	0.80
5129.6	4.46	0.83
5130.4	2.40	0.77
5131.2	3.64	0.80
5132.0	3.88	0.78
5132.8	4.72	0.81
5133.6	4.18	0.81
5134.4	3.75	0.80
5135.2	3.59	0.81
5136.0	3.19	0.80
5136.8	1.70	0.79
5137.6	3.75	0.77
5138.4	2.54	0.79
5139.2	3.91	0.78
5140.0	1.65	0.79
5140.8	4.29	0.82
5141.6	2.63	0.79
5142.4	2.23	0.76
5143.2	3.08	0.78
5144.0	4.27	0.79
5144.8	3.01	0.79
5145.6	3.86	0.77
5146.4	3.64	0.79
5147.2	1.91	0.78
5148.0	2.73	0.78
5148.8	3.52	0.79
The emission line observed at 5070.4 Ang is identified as [O III]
